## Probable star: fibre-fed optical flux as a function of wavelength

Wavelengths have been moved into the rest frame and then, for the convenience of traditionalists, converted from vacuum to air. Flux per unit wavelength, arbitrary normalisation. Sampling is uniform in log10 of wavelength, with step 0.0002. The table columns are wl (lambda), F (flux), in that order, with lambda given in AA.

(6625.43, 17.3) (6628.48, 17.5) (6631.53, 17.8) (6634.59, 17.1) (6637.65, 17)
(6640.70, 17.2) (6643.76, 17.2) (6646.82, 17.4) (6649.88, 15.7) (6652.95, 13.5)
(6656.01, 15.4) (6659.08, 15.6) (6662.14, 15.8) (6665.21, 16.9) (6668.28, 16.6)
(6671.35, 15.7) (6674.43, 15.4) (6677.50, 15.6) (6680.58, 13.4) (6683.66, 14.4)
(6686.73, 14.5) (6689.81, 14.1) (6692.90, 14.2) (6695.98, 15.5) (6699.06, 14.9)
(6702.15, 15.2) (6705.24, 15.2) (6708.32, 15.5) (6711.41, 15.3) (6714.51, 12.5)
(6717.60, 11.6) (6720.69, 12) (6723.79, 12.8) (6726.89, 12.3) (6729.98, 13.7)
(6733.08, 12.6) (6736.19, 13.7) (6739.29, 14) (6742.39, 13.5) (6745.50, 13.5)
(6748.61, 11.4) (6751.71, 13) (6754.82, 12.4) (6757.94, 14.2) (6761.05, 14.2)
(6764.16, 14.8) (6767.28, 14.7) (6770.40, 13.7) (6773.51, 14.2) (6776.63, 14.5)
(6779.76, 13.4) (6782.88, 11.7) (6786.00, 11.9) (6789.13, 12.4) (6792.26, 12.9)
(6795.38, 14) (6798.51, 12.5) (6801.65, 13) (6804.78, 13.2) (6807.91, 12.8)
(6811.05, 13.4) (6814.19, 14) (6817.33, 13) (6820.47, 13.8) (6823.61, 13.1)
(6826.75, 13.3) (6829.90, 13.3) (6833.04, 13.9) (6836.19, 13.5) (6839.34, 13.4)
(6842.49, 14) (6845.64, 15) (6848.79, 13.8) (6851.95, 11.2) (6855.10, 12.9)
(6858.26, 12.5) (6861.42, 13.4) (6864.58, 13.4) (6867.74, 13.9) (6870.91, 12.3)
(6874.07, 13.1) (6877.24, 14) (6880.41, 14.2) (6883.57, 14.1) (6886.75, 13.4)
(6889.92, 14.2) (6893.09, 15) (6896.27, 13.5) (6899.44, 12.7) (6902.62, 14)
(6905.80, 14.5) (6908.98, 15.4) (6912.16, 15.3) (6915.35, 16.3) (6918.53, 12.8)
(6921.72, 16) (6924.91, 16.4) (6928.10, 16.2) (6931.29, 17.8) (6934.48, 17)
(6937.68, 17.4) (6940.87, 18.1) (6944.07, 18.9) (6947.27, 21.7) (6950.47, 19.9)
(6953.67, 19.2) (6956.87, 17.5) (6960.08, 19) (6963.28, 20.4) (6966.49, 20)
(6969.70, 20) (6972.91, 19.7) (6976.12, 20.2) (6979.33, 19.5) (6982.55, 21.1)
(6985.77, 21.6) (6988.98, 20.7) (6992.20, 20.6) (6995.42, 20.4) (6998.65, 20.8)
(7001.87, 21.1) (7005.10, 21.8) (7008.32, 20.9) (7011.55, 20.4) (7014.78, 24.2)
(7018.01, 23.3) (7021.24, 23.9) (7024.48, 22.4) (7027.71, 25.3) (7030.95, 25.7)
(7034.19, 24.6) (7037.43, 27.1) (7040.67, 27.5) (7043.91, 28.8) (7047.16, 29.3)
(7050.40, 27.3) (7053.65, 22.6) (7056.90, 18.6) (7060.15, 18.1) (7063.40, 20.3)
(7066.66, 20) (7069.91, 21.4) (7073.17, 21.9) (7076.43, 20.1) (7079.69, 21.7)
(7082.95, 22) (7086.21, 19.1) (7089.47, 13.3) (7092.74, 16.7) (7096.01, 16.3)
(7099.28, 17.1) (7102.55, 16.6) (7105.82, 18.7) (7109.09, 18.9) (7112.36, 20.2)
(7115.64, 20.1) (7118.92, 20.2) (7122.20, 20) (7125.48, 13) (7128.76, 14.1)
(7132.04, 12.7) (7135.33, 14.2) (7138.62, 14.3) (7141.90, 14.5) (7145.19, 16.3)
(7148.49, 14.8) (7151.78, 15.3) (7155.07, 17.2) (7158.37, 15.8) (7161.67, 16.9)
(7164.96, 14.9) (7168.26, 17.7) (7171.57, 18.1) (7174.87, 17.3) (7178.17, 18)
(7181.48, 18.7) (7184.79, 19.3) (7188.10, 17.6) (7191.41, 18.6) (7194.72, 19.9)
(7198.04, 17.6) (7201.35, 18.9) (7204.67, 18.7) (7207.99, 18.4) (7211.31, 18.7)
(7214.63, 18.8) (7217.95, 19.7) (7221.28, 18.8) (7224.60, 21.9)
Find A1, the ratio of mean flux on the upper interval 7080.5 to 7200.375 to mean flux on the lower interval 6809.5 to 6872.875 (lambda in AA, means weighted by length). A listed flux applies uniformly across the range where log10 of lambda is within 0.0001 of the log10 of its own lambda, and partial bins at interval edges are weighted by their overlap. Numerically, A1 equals 1.3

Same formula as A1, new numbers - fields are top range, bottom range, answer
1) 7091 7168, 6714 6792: 1.25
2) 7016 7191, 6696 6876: 1.45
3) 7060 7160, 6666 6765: 1.25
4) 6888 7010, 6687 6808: 1.34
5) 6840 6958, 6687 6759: 1.11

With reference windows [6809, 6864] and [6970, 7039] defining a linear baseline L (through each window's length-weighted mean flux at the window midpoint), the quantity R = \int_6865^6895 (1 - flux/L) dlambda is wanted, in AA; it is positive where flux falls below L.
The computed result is 3.6 AA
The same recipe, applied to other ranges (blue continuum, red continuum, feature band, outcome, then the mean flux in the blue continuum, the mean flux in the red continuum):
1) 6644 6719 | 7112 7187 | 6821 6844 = 3.0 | 15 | 16.6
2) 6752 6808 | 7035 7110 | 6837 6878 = 5.6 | 13.4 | 21.1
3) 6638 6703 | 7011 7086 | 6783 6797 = 4.1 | 15.5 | 23.3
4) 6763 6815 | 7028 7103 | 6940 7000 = -3.7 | 13.3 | 21.7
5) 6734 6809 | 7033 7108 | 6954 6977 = -1.3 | 13.3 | 21.2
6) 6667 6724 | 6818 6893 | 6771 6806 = 2.1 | 14.5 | 13.5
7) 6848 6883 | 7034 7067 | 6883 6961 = 1.5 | 13.2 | 24.1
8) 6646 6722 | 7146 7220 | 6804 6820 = 2.3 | 14.9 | 17.8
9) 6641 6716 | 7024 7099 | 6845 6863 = 5.2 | 15.3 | 22.1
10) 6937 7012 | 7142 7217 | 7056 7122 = -1.5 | 20.1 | 17.6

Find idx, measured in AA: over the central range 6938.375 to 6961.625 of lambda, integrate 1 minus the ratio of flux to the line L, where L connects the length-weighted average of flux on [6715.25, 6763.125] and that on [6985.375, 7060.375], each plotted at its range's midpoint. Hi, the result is 1.8 AA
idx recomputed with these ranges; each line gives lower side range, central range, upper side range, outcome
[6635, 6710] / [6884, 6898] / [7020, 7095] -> 3.9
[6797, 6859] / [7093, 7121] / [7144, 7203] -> -3.1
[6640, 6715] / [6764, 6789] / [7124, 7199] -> 3.3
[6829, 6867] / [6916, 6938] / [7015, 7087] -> 1.4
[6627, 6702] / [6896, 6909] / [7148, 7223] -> 2.2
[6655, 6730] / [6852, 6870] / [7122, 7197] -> 2.6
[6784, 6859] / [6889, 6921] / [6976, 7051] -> 5.8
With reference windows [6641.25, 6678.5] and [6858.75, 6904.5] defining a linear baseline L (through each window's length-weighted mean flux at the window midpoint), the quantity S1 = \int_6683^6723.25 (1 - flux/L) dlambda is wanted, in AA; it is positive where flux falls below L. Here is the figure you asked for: 3.41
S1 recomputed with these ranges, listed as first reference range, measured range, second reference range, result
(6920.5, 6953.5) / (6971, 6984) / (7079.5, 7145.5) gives -1.7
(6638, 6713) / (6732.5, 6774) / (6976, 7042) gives 8.6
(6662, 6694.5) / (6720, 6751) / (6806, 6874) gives 3.2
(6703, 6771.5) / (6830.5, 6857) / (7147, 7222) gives 2.0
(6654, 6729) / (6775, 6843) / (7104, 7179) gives 8.6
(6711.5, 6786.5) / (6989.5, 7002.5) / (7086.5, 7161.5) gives -4.5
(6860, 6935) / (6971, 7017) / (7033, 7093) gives -4.7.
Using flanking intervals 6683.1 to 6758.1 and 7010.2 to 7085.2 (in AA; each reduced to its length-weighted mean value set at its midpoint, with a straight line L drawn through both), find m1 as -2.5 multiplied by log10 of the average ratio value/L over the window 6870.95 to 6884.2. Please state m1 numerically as 0.32 mag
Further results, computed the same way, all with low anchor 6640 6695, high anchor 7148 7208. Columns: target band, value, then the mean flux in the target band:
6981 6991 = -0.25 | 21.1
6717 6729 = 0.26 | 12.3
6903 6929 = 0.08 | 15.3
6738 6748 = 0.17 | 13.4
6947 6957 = -0.18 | 19.6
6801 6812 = 0.22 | 13.1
